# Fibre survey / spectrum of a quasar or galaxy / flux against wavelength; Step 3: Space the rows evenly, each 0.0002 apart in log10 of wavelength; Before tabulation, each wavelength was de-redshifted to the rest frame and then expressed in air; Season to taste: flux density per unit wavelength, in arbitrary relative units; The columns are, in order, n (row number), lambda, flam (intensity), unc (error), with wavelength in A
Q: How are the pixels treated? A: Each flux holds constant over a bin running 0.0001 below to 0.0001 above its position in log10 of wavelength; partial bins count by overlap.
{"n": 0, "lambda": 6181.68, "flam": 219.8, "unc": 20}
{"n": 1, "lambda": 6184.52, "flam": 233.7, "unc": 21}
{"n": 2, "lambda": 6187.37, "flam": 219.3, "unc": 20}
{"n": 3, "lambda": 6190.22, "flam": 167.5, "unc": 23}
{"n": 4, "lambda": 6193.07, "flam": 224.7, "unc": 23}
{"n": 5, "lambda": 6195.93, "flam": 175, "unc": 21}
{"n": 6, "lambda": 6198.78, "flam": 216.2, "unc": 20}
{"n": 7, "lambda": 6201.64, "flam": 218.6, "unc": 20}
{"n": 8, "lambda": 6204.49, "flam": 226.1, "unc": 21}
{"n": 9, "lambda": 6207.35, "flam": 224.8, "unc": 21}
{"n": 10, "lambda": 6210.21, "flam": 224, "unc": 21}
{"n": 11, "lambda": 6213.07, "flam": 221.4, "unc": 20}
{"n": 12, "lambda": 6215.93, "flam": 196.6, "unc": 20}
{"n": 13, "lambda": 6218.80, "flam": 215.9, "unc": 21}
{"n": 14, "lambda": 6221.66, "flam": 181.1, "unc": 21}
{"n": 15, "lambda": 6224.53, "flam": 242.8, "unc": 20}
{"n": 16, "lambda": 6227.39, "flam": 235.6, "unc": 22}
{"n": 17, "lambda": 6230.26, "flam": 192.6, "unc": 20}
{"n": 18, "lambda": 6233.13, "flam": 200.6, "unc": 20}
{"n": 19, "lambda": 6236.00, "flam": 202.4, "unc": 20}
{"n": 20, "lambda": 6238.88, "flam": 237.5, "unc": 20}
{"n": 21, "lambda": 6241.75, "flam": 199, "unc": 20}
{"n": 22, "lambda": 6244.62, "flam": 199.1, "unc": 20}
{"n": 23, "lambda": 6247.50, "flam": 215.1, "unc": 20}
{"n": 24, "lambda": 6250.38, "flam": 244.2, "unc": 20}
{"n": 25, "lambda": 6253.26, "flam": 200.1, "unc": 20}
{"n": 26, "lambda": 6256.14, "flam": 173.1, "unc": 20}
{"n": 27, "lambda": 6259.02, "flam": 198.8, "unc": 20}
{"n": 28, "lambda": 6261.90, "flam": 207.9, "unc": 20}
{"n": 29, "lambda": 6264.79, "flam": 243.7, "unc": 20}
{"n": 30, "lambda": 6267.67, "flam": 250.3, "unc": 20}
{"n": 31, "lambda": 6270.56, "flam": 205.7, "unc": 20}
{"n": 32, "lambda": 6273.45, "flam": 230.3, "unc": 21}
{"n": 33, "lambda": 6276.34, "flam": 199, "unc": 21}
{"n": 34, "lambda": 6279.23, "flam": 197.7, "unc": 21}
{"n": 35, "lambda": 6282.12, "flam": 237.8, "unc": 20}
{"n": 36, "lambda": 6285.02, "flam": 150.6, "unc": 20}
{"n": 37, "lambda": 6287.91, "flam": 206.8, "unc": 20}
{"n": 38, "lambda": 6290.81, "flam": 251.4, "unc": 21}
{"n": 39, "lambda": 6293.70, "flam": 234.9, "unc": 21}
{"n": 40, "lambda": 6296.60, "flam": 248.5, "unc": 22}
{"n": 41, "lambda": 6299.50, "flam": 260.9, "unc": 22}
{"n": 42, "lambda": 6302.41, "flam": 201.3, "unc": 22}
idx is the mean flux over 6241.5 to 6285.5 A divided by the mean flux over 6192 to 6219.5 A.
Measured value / 0.99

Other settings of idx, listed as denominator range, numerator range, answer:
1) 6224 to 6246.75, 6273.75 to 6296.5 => 1.01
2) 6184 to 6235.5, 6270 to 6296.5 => 1.02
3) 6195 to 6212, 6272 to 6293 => 0.98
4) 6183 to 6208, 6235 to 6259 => 0.99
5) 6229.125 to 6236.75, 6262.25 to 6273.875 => 1.16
